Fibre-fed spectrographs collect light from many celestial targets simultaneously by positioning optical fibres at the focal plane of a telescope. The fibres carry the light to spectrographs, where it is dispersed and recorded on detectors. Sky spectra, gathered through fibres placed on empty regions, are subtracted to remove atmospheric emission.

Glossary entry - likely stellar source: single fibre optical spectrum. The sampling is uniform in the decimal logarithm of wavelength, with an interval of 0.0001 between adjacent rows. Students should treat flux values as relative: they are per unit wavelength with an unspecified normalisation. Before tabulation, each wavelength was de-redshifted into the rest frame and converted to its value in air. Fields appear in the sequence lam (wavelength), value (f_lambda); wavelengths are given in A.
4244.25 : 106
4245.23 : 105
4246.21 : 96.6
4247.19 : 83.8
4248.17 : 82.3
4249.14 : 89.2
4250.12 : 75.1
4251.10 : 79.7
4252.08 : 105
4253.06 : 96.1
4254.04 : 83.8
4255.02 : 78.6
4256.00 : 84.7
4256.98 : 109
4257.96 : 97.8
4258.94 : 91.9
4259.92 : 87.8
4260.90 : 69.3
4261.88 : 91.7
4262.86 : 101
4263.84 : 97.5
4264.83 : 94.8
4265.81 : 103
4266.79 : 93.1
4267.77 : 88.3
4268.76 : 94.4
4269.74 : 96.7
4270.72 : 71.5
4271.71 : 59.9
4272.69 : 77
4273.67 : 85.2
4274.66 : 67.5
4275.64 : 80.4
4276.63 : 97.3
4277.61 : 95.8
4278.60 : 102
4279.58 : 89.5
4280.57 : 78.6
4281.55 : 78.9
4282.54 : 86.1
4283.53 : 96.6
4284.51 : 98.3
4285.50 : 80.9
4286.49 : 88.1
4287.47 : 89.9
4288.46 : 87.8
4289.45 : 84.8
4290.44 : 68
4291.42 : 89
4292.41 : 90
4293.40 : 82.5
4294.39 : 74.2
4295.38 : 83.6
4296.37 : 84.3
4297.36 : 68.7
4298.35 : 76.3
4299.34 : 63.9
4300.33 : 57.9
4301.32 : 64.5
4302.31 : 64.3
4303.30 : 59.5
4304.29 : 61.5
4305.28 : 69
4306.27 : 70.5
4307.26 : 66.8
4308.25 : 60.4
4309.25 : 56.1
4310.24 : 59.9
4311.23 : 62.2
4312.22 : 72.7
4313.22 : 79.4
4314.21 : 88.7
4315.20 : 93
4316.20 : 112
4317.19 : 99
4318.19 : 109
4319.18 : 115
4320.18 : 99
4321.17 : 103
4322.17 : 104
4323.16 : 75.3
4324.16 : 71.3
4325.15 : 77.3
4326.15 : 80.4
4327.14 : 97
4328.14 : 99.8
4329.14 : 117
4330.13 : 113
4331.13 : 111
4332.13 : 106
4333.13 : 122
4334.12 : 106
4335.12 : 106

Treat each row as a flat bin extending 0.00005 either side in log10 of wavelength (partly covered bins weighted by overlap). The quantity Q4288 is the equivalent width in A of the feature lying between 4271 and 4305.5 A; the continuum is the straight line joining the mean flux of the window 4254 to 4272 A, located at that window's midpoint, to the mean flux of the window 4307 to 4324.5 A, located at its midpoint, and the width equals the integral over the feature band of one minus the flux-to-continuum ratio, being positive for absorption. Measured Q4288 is 3.18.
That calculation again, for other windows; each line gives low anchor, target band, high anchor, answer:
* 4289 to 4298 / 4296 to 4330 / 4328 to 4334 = 5.7 A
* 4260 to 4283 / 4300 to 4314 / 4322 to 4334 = 4.3 A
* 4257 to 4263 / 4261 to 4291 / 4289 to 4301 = -1.0 A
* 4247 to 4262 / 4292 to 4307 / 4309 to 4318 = 2.2 A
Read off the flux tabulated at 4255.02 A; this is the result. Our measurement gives 78.6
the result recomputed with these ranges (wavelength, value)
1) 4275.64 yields 80.4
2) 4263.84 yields 97.5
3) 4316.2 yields 112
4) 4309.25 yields 56.1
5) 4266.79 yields 93.1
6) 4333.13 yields 122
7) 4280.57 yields 78.6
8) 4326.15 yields 80.4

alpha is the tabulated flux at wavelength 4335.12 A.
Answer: 106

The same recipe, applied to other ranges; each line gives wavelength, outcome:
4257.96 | 97.8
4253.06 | 96.1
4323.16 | 75.3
